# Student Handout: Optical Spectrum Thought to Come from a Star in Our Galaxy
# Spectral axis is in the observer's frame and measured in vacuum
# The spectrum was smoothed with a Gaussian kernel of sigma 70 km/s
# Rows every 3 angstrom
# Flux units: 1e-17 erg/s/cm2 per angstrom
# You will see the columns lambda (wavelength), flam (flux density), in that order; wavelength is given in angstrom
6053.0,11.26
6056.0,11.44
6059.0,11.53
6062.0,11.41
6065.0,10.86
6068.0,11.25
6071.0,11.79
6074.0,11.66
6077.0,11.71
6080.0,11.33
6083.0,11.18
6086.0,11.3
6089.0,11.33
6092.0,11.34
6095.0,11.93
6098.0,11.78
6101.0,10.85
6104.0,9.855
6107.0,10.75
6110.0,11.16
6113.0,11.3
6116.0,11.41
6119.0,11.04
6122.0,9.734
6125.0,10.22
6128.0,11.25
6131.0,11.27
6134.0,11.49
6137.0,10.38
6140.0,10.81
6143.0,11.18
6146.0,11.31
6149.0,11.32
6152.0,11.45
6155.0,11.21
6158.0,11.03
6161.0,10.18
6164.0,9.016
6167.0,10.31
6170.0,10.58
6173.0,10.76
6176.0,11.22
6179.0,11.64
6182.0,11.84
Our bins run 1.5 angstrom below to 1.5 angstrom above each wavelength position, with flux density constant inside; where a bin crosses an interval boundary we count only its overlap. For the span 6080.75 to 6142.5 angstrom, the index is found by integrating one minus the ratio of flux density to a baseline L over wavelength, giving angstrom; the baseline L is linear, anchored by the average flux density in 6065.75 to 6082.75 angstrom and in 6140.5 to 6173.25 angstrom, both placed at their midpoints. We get 0.75 angstrom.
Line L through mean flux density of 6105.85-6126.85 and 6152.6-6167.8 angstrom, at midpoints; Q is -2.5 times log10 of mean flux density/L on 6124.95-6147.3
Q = -0.04 mag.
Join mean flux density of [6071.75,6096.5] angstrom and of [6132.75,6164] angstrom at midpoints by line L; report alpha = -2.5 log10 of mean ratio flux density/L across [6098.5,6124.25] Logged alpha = 0.05 mag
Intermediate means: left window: 11.5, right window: 10.9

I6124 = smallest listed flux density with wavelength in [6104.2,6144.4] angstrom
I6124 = 9.734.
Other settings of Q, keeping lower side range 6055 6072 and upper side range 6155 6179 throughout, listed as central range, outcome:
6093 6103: -0.032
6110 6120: -0.027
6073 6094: -0.019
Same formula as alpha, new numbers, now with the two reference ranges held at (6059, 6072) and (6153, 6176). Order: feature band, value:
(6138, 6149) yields -0.04 mag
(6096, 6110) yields 0.01 mag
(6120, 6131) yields 0.03 mag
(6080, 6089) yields -0.01 mag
